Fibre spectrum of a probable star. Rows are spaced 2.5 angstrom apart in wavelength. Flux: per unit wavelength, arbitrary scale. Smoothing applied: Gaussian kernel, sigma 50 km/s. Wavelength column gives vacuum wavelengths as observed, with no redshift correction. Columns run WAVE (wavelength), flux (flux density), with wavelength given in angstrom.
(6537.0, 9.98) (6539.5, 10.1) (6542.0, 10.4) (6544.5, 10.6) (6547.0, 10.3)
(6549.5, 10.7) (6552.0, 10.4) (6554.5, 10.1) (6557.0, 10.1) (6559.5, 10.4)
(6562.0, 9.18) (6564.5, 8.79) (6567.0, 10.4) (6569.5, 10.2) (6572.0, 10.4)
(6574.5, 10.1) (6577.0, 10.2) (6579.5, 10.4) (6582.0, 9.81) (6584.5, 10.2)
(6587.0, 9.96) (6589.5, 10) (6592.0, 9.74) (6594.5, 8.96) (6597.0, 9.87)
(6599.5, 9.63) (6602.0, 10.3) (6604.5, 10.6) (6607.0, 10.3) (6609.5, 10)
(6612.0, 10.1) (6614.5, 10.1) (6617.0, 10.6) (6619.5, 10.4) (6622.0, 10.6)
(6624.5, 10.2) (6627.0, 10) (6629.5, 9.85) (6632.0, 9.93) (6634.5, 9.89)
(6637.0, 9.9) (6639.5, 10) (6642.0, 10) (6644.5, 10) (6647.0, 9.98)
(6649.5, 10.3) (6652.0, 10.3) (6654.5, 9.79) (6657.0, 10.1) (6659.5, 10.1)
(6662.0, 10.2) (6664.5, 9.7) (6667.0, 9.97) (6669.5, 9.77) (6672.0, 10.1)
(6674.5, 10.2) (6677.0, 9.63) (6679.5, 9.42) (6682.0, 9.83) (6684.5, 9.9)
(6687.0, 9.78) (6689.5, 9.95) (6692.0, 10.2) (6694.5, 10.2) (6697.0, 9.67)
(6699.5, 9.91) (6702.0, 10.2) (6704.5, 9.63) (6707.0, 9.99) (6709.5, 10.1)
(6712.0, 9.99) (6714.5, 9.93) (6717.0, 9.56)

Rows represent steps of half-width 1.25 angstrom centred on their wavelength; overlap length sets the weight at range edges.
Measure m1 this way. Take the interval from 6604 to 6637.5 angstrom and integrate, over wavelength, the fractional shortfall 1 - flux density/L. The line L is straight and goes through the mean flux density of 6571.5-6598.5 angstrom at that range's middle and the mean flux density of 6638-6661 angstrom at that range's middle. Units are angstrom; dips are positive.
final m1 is -0.5 angstrom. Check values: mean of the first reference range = 9.95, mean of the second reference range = 10.1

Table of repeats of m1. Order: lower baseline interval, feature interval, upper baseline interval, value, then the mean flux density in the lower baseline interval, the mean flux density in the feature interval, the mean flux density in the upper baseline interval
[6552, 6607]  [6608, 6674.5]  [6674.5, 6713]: -0.90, 9.99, 10.1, 9.9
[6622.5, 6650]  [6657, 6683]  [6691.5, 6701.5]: 0.26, 10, 9.9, 9.99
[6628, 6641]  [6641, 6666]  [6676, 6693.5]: -0.42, 9.92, 10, 9.82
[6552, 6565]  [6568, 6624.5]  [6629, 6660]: -1.16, 9.83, 10.1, 10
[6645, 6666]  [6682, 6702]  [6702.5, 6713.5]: 0.05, 10.1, 9.95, 9.95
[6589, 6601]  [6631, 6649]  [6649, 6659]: 0.04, 9.63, 9.97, 10.1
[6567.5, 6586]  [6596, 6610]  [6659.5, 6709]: 0.00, 10.2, 10.1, 9.92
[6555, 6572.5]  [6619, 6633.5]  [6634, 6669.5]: -0.24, 9.91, 10.1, 10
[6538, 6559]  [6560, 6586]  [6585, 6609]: 0.39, 10.3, 9.98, 9.94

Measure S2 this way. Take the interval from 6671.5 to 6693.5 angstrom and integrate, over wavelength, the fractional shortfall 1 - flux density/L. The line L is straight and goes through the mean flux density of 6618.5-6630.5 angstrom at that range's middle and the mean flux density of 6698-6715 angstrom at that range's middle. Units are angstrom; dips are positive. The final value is 0.3 angstrom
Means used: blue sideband 10.2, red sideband 9.96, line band 9.89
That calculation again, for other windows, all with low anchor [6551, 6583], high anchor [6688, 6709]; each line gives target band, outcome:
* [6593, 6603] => 0.3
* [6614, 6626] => -0.5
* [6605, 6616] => -0.2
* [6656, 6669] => 0.0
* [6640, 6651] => -0.1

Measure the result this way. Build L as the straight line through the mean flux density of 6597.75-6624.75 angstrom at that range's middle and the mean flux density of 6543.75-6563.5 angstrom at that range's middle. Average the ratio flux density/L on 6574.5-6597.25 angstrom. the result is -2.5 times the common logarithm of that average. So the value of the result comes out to 0.03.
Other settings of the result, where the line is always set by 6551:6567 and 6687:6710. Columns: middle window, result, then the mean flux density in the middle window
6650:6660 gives -0.016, 10.1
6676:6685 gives 0.030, 9.68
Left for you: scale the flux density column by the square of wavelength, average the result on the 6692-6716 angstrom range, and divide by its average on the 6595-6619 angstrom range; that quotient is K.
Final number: 1.01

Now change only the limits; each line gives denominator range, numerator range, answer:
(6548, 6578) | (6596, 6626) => 1.03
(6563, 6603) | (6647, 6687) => 1.03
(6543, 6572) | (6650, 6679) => 1.02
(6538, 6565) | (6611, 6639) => 1.02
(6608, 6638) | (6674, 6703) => 1.00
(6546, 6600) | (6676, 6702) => 1.02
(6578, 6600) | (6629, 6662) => 1.03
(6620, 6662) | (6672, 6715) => 1.00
